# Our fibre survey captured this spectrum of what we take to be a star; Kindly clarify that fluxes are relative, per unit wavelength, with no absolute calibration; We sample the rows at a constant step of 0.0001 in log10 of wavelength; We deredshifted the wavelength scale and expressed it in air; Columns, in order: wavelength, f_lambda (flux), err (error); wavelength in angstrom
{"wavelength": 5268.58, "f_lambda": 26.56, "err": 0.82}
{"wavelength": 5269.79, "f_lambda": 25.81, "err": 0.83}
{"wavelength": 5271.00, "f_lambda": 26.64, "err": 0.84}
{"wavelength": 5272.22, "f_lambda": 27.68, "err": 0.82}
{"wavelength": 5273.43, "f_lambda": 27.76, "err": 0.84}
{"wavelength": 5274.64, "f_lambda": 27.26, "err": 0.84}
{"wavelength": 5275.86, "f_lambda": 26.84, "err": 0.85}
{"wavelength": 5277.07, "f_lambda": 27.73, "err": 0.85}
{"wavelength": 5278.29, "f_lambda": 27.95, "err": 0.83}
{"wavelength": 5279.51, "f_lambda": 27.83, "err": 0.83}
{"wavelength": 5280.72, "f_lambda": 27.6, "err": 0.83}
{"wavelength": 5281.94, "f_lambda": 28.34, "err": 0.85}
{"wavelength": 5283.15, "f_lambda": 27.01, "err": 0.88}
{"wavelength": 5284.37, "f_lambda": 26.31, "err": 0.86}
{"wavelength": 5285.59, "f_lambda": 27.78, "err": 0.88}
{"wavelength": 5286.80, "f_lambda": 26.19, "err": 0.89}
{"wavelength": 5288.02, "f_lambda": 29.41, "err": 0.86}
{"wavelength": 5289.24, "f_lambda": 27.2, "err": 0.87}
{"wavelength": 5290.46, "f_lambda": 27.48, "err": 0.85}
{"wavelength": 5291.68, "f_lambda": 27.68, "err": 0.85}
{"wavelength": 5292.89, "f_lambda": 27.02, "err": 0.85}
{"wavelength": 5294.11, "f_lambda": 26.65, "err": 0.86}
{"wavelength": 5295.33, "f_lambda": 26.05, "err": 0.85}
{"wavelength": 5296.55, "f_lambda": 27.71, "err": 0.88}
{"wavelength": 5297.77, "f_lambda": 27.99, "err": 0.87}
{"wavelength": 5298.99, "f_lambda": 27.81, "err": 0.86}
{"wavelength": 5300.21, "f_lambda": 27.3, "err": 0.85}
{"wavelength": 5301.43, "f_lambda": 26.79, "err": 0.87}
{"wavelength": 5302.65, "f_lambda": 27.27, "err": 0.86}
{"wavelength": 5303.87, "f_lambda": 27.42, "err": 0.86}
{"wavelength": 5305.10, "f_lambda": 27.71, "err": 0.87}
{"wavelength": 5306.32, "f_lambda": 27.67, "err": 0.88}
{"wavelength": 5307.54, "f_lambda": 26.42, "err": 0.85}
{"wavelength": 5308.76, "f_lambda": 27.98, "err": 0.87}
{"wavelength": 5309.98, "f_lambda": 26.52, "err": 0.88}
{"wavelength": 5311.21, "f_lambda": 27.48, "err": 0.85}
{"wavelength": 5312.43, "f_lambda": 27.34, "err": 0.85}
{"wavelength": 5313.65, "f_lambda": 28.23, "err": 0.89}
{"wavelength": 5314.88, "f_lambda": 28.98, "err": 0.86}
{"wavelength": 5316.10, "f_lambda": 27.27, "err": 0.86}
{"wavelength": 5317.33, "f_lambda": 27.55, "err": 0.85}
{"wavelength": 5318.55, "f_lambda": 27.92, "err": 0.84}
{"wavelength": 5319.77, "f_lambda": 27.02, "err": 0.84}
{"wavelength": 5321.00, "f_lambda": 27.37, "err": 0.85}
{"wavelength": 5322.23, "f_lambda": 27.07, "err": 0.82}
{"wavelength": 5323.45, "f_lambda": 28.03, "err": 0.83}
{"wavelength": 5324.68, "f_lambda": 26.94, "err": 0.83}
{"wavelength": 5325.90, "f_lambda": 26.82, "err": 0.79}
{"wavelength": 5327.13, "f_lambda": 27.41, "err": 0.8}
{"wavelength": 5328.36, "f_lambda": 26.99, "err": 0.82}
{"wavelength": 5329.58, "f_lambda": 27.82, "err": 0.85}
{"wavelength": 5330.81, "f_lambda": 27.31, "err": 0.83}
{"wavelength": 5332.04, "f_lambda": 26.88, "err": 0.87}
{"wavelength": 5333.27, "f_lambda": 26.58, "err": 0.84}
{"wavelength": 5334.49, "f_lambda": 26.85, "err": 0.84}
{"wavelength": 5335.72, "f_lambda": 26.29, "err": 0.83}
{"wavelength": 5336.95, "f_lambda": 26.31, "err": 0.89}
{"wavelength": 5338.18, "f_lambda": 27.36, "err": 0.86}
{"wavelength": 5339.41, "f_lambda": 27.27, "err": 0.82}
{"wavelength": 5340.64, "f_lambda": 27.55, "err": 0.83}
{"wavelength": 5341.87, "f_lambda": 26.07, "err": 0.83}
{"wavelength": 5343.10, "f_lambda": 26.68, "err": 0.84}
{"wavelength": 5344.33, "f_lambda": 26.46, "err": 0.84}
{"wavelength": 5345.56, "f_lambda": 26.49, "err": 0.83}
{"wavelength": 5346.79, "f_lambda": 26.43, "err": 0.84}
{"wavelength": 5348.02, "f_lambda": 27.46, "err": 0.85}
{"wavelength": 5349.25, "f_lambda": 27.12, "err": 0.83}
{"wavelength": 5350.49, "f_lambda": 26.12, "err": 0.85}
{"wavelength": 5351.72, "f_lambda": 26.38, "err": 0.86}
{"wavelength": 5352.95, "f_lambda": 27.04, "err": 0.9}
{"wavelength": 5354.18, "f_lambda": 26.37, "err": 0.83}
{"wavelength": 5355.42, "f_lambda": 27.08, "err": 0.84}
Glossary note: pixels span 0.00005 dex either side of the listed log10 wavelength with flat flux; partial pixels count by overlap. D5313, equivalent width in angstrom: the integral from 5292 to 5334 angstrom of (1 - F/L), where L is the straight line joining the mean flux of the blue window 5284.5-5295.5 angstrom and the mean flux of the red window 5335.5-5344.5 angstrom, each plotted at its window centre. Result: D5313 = -0.4 angstrom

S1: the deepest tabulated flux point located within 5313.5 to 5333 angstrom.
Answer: 26.82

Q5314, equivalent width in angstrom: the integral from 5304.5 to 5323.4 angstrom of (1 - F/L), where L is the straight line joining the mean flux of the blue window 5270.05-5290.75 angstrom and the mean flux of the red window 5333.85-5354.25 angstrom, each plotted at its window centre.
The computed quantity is -0.3 angstrom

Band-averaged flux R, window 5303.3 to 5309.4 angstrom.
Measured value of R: 27.4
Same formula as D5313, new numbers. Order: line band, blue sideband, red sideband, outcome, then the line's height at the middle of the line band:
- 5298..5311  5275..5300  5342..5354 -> -0.1 angstrom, 27.2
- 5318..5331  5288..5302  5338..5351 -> -0.2 angstrom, 27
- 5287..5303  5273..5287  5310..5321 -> 0.1 angstrom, 27.5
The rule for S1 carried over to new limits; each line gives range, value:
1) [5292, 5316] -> 26.05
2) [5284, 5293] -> 26.19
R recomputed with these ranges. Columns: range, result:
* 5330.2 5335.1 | 26.9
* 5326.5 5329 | 27.2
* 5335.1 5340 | 26.8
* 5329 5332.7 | 27.3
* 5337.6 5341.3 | 27.4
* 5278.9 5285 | 27.4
